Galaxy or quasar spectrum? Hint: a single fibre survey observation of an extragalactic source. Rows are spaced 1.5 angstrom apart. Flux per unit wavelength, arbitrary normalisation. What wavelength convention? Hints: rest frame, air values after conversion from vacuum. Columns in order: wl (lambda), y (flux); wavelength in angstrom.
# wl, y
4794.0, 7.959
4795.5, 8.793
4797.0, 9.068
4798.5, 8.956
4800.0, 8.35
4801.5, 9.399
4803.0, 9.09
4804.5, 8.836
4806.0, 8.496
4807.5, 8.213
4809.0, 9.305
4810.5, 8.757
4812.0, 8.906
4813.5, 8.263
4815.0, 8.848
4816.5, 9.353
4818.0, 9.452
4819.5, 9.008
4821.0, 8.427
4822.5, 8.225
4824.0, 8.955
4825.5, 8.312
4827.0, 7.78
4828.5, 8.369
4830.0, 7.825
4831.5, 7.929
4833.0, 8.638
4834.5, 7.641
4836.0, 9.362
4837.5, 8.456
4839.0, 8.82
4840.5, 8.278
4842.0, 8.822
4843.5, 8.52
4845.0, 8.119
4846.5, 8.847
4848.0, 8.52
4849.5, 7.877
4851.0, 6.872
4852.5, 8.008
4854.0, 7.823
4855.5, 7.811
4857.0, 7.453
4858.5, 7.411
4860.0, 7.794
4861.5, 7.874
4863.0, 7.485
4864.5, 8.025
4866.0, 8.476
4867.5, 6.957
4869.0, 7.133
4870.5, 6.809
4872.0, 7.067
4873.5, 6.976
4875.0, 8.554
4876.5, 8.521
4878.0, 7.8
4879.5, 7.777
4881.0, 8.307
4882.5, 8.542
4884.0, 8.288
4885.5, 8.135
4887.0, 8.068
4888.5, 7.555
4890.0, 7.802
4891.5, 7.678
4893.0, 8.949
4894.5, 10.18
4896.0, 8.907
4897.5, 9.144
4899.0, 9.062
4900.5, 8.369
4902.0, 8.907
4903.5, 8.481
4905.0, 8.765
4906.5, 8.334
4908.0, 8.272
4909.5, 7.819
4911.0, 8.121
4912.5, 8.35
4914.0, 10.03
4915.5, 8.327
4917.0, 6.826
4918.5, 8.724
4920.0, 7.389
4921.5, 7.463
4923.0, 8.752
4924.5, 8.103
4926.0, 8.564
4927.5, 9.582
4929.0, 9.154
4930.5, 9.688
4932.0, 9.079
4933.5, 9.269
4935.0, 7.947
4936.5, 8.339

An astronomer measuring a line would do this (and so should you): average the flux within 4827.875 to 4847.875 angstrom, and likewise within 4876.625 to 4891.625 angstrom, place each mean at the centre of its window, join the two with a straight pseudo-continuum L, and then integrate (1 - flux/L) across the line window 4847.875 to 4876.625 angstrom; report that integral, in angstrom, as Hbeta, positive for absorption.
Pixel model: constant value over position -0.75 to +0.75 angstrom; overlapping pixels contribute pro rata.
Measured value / 2.1 angstrom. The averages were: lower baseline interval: 8.44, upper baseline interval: 8.03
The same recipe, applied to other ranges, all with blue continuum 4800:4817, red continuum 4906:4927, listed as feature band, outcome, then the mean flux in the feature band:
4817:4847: 0.7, 8.49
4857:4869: 1.2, 7.66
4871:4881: 0.8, 7.8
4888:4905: -0.6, 8.66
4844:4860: 1.3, 7.88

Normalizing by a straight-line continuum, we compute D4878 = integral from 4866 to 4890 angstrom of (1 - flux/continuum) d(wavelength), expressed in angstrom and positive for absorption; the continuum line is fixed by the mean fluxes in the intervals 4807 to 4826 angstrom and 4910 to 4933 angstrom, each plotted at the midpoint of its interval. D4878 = 2.4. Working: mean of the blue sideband 8.78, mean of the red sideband 8.54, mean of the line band 7.79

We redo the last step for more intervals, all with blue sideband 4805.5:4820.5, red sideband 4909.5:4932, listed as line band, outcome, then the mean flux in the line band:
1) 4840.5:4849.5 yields 0.28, 8.48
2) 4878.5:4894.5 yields 0.77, 8.2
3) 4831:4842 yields 0.37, 8.48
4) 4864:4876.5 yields 1.61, 7.55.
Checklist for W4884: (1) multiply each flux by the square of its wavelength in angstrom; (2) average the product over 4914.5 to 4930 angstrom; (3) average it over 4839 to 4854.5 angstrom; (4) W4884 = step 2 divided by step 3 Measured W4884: 1.0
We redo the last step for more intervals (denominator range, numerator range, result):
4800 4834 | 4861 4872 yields 0.89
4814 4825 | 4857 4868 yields 0.89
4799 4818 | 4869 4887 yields 0.92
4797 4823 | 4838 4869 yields 0.92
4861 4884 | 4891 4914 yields 1.13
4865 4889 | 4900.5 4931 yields 1.10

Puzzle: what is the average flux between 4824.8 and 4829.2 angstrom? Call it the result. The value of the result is 8.15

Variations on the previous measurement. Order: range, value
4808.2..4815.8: 8.82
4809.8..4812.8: 8.82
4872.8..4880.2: 7.93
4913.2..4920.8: 8.25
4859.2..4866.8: 7.92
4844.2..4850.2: 8.35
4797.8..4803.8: 8.95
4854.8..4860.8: 7.62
